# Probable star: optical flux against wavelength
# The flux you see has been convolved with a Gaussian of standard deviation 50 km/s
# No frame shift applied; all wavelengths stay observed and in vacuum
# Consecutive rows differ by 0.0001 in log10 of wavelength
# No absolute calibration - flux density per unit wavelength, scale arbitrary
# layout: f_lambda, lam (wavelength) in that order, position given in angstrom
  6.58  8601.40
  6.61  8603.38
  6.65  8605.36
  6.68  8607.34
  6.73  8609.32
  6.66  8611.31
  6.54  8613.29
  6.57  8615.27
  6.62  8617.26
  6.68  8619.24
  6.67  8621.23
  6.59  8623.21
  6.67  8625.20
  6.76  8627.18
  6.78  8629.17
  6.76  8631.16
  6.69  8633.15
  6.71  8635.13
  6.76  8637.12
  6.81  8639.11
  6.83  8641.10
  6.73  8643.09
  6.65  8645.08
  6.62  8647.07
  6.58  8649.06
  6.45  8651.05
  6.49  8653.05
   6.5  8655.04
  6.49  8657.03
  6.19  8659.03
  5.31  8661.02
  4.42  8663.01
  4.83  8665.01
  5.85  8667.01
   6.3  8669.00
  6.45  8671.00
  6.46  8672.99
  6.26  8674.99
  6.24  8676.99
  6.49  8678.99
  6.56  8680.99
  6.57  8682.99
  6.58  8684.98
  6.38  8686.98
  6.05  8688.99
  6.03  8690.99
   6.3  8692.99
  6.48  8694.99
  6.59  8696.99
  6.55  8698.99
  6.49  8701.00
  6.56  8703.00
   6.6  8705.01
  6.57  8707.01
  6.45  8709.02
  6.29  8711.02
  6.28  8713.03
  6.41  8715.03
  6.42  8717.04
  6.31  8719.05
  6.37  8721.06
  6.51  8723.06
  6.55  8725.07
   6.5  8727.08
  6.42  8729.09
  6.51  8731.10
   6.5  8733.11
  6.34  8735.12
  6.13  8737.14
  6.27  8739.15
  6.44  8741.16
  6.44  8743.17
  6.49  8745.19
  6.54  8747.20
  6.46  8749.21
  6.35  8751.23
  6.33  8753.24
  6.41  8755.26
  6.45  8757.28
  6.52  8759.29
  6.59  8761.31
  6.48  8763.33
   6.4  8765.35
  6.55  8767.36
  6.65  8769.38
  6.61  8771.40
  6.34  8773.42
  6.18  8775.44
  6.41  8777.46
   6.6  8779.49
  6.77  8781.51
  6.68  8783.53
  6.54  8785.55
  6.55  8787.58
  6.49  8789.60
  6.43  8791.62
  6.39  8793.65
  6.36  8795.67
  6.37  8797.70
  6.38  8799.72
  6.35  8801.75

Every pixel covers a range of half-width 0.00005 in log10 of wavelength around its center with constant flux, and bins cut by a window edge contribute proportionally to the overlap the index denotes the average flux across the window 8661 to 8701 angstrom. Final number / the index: 6.16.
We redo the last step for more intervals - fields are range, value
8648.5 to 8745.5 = 6.31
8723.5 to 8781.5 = 6.45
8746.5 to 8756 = 6.41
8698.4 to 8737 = 6.44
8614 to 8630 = 6.66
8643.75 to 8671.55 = 6.08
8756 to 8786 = 6.52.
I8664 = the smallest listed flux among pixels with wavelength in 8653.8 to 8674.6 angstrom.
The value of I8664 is 4.42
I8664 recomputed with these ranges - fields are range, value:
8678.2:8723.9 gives 6.03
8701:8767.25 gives 6.13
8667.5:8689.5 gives 6.05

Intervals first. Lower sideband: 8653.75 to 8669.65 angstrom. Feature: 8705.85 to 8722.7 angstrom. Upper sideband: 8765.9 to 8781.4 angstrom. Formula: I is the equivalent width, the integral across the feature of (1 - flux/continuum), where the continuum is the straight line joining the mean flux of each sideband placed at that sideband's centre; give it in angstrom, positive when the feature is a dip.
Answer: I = -0.8 angstrom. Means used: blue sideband 5.74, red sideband 6.49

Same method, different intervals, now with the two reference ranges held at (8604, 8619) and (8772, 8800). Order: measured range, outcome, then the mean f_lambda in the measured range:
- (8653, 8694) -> 2.8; 6.12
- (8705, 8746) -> 0.7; 6.41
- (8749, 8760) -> 0.1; 6.41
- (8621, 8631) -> -0.1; 6.7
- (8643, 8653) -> 0.0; 6.58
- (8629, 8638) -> -0.2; 6.74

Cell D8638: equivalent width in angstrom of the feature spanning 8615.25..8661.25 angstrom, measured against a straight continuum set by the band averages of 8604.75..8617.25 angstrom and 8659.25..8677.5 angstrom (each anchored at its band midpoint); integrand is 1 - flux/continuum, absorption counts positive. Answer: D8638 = -2.7 angstrom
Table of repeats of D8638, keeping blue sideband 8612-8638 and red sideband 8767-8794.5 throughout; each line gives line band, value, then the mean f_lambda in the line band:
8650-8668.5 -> 2.20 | 5.85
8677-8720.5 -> 1.17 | 6.42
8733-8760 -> 0.61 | 6.4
